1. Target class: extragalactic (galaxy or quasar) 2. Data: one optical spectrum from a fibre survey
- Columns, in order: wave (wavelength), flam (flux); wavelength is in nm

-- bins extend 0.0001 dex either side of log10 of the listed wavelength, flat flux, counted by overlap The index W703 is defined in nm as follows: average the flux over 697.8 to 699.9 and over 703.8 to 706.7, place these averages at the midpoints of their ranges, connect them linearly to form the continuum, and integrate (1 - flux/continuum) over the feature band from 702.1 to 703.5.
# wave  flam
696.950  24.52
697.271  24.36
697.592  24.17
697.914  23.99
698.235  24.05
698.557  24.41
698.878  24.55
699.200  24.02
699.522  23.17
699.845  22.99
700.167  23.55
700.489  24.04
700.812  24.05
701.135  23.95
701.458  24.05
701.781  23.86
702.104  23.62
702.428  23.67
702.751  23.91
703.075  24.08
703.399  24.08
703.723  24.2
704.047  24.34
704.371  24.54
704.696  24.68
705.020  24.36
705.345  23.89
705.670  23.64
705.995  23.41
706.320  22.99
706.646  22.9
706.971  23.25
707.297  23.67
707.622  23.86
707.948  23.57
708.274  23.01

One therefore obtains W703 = 0.00 nm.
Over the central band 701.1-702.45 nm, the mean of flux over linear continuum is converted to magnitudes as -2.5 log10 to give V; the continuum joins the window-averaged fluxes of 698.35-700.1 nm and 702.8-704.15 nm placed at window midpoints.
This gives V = 0.01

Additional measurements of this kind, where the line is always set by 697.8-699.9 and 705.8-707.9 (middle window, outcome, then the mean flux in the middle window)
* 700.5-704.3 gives -0.015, 24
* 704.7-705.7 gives -0.029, 24.1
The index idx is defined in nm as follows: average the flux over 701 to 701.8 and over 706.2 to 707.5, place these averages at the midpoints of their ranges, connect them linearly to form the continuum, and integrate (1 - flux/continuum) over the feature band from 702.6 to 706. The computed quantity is -0.08 nm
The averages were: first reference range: 24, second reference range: 23.2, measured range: 24.1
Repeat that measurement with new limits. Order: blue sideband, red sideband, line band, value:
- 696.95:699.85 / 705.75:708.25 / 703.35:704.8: -0.05 nm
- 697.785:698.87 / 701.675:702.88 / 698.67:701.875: 0.02 nm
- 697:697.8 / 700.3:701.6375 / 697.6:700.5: 0.03 nm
